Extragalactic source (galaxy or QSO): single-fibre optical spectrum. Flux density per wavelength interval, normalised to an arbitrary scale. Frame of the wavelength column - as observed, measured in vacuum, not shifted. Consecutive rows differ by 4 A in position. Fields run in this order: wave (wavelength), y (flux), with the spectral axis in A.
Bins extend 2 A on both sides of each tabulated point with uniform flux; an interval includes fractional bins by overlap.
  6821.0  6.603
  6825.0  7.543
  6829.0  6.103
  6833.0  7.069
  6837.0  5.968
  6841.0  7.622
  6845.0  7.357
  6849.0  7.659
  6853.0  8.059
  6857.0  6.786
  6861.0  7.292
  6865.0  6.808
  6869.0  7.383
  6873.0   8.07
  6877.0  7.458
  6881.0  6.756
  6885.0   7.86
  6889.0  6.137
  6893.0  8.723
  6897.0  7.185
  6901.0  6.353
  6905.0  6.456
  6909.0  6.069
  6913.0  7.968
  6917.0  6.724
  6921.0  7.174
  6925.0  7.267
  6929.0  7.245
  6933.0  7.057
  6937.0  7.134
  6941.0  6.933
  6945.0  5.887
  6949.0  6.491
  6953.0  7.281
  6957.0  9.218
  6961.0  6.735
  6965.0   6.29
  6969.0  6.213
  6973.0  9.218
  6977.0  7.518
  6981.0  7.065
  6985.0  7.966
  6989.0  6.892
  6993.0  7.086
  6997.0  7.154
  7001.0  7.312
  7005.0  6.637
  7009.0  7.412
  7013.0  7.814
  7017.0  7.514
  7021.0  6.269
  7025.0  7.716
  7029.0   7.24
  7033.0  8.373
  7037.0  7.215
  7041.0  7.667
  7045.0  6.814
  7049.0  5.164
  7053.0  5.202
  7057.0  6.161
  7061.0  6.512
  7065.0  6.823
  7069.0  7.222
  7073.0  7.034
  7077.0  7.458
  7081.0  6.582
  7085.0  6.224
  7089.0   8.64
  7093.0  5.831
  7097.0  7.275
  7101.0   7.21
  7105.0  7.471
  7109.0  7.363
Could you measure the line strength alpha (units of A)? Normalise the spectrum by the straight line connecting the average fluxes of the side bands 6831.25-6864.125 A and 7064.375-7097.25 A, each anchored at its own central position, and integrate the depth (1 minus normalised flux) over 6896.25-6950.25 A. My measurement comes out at 2.23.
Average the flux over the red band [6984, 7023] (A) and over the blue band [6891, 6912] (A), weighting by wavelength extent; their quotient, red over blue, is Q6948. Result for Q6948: 1.03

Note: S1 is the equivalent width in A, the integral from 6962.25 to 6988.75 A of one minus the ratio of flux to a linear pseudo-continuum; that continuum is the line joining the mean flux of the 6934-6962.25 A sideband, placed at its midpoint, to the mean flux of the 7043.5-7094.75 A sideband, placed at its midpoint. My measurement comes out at -1.3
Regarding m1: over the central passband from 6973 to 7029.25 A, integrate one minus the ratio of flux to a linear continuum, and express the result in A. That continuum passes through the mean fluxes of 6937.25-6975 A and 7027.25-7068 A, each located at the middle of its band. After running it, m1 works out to -3.2 A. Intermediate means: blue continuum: 7.14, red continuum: 6.73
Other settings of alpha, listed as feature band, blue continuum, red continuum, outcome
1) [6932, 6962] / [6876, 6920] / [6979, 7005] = 0.1 A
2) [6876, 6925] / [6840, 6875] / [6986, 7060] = 1.7 A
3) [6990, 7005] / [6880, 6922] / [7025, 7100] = -0.3 A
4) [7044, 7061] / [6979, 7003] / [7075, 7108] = 3.1 A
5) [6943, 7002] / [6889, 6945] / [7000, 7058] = -1.9 A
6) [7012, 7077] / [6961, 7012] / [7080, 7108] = 1.9 A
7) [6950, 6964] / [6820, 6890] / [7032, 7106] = -1.1 A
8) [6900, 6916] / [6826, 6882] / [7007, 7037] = 1.2 A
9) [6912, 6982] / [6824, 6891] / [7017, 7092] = -1.3 A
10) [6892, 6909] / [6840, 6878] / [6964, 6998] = 1.0 A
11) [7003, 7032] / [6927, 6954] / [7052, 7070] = -3.1 A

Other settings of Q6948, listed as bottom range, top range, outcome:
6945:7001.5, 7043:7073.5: 0.87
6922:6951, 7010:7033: 1.08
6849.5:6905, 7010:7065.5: 0.95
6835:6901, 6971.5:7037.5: 1.02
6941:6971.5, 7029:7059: 0.97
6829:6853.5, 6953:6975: 1.05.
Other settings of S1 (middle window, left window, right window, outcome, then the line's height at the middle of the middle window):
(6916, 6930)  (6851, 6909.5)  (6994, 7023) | 0.1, 7.18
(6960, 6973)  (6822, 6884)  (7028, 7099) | 0.4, 7.01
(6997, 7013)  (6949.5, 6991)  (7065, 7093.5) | 0.2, 7.29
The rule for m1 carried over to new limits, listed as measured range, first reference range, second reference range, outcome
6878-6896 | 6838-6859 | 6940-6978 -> -0.07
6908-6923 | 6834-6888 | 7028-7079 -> 0.24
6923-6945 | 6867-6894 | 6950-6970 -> 0.72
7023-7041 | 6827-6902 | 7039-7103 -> -2.14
